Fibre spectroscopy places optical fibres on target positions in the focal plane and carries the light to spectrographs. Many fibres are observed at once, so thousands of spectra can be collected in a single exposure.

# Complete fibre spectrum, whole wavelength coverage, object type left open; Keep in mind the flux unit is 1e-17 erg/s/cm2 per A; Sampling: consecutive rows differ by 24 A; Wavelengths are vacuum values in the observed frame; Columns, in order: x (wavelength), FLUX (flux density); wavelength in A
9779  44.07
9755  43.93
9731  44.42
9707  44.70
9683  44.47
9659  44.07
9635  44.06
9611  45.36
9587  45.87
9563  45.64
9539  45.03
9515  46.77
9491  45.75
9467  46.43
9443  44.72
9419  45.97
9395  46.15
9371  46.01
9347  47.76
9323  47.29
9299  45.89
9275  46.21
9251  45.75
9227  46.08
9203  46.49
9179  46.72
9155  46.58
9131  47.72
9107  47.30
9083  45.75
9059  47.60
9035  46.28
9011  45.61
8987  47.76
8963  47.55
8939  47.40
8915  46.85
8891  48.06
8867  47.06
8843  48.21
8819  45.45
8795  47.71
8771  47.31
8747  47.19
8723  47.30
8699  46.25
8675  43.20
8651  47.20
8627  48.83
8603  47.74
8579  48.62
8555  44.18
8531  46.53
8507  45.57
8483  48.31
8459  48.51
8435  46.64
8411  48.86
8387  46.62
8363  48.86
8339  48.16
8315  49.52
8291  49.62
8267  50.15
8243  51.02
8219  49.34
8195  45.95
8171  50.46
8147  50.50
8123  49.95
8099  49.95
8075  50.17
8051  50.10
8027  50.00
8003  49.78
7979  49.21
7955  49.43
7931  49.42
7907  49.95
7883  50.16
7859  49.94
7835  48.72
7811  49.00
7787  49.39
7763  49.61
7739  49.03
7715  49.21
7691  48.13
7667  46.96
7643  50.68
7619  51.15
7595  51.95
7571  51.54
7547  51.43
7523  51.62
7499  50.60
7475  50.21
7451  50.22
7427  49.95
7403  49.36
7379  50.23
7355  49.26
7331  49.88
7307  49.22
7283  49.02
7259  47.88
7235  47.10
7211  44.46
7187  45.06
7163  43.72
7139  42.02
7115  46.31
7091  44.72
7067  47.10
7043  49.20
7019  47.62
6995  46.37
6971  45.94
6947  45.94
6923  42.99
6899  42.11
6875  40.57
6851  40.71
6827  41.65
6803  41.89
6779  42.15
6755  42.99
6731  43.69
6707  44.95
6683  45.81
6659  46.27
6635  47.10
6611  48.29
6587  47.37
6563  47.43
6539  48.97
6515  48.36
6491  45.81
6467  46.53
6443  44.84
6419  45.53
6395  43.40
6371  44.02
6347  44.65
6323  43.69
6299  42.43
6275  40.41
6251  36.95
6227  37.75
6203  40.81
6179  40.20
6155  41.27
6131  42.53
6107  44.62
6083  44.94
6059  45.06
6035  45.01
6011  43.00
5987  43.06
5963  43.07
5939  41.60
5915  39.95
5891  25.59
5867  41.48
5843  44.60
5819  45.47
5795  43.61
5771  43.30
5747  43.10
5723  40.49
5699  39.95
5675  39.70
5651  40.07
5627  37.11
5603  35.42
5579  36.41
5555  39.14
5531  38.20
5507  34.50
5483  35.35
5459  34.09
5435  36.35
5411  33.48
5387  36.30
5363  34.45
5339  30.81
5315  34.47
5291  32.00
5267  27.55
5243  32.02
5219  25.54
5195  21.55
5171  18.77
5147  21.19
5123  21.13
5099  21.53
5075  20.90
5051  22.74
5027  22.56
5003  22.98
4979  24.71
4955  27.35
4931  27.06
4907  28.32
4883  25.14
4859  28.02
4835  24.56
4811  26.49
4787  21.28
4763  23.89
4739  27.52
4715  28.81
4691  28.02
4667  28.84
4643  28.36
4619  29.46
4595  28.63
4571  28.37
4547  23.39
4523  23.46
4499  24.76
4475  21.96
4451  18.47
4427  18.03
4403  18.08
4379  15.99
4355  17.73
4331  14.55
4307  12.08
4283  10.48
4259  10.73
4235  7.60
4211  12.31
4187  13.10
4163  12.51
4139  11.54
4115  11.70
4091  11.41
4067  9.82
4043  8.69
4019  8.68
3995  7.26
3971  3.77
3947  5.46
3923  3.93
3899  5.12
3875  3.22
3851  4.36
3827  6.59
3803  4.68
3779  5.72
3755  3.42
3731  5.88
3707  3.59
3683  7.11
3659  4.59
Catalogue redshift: 0.00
